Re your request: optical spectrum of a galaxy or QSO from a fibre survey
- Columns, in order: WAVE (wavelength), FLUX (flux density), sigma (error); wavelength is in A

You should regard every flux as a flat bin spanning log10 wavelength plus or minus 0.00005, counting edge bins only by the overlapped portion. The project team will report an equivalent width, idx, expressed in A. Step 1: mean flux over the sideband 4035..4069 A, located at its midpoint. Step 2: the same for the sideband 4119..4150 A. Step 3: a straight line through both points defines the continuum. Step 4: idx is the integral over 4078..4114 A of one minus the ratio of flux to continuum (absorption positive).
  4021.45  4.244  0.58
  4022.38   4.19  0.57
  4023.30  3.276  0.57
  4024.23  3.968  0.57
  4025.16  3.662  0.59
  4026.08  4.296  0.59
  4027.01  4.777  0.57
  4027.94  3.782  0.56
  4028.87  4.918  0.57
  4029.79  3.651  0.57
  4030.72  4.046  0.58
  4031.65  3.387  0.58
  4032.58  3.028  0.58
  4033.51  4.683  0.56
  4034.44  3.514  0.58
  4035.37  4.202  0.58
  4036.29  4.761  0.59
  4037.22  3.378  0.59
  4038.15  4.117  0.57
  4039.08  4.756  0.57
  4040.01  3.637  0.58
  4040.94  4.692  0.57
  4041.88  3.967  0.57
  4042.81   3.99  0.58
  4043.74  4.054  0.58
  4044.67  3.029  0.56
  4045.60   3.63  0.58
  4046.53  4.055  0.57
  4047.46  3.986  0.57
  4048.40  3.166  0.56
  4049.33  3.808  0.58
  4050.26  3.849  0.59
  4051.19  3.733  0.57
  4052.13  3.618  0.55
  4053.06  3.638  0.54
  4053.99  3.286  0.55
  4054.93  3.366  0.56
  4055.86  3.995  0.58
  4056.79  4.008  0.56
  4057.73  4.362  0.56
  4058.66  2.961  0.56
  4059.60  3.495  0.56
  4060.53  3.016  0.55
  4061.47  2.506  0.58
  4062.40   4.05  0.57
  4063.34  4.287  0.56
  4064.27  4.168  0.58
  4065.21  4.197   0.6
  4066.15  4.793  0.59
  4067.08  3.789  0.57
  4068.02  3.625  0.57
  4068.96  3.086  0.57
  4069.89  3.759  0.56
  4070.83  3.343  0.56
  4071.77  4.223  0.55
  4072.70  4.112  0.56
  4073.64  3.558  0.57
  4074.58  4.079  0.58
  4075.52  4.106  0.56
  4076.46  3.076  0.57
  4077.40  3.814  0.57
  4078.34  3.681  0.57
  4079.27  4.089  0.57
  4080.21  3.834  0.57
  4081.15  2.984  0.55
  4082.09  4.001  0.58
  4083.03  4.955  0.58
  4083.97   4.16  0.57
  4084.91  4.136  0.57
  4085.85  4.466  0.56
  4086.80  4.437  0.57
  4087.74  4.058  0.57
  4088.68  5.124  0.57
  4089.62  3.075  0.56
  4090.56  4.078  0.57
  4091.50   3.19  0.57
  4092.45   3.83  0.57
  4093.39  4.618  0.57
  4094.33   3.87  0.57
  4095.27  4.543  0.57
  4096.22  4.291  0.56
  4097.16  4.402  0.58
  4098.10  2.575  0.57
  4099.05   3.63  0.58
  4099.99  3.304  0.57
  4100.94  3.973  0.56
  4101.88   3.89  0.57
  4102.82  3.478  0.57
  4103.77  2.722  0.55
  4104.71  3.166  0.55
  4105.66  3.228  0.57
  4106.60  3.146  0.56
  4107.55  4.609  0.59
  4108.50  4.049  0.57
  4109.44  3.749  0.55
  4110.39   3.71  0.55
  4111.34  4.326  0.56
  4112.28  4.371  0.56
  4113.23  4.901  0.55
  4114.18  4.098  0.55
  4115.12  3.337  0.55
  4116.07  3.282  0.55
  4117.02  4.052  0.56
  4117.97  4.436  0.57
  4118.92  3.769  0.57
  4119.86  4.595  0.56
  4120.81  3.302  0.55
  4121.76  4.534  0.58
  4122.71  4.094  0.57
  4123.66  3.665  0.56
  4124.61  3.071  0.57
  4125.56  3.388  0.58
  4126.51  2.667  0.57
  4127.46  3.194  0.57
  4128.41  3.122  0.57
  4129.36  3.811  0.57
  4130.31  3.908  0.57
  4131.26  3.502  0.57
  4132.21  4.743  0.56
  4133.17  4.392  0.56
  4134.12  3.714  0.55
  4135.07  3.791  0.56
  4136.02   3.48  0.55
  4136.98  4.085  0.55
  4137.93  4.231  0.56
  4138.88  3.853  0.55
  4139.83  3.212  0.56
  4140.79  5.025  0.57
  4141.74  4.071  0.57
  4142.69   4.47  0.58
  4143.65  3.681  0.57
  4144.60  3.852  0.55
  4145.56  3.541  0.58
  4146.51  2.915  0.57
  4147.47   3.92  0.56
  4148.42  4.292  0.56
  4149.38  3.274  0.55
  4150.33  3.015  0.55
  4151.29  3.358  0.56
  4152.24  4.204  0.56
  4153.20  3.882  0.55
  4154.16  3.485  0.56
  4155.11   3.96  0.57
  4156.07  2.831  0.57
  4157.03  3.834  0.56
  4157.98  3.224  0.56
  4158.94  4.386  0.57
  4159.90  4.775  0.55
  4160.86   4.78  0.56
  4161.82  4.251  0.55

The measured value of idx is -1.0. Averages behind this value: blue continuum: 3.82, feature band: 3.91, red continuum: 3.79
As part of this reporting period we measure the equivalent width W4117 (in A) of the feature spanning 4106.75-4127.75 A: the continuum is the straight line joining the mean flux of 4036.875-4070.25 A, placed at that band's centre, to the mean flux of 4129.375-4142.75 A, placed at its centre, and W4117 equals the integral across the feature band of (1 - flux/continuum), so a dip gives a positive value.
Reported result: 0.5 A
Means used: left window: 3.77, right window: 4.01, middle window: 3.87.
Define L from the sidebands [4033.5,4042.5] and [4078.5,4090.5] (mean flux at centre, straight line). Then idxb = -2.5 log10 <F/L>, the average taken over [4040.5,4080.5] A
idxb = 0.10 mag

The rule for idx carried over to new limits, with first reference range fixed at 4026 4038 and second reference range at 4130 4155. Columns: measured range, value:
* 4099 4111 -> 1.0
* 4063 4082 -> 0.6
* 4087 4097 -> -0.4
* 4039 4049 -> 0.3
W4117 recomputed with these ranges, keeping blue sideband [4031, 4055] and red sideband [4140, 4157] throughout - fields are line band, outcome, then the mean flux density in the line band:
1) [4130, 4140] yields -0.4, 3.92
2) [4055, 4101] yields -0.8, 3.87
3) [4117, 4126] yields -0.3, 3.88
